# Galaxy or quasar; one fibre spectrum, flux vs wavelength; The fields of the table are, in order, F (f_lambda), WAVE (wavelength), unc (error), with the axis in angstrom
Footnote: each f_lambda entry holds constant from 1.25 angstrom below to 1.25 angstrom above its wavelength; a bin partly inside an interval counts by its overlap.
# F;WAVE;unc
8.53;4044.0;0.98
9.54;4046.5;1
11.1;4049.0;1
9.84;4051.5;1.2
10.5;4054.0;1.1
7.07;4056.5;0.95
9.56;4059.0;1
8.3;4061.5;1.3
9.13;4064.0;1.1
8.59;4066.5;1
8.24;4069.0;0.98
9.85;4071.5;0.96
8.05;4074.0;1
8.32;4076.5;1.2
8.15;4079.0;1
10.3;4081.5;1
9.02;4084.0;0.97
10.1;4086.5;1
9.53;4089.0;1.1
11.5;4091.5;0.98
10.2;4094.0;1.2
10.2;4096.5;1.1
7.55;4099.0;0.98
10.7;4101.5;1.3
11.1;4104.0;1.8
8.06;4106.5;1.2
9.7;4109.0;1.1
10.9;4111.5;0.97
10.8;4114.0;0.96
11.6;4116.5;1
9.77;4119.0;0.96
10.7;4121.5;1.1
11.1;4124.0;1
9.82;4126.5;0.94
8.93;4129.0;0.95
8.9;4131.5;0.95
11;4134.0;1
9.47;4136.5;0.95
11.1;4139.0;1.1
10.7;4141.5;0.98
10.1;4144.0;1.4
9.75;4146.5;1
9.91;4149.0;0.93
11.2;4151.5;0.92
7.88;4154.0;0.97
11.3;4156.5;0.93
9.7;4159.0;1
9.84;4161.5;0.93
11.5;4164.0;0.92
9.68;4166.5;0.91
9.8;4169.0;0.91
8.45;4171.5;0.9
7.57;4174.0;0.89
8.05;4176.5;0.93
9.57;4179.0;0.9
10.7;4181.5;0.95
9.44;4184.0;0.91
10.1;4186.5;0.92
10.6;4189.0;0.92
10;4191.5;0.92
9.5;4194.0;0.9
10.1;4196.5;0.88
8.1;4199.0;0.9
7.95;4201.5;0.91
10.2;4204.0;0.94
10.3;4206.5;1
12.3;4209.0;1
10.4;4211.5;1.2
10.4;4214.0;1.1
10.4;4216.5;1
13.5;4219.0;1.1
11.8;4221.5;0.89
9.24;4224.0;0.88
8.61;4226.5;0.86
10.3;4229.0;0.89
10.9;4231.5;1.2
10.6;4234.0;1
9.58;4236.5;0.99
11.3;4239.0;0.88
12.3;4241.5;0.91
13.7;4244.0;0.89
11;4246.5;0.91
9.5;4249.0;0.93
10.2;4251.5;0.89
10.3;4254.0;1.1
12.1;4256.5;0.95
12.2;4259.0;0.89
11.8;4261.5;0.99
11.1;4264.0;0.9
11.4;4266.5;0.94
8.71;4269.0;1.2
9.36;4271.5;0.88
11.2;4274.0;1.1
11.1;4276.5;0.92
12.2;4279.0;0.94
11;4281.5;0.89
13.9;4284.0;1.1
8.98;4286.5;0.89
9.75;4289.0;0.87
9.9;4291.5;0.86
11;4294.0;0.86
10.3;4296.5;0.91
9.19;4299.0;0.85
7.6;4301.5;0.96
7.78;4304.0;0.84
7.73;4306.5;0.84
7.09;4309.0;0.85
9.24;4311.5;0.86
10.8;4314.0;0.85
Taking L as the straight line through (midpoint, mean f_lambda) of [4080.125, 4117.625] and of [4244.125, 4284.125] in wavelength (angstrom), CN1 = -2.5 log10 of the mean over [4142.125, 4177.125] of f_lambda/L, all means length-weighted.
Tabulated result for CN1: 0.08 mag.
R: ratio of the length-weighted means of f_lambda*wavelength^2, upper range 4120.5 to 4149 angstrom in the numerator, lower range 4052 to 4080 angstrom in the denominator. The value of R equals 1.20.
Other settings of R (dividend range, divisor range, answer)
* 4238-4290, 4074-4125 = 1.21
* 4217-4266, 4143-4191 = 1.17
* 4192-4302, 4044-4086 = 1.27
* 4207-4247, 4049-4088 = 1.31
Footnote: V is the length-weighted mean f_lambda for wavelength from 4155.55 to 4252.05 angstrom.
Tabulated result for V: 10.2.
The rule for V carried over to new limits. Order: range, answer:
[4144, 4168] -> 10.1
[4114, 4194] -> 9.95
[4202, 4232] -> 10.6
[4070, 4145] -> 9.9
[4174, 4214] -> 9.77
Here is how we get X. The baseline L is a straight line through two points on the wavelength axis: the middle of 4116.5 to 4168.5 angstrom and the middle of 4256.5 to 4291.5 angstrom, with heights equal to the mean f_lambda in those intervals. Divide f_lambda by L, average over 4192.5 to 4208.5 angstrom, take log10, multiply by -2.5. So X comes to 0.11 mag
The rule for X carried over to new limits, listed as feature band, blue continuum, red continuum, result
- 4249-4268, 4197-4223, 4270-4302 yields -0.066 mag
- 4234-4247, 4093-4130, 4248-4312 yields -0.135 mag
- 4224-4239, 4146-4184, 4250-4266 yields 0.079 mag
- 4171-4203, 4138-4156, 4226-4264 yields 0.134 mag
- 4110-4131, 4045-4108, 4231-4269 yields -0.061 mag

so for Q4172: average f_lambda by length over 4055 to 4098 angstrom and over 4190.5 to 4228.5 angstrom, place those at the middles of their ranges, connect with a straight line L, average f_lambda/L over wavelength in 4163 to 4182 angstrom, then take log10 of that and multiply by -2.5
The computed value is 0.06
